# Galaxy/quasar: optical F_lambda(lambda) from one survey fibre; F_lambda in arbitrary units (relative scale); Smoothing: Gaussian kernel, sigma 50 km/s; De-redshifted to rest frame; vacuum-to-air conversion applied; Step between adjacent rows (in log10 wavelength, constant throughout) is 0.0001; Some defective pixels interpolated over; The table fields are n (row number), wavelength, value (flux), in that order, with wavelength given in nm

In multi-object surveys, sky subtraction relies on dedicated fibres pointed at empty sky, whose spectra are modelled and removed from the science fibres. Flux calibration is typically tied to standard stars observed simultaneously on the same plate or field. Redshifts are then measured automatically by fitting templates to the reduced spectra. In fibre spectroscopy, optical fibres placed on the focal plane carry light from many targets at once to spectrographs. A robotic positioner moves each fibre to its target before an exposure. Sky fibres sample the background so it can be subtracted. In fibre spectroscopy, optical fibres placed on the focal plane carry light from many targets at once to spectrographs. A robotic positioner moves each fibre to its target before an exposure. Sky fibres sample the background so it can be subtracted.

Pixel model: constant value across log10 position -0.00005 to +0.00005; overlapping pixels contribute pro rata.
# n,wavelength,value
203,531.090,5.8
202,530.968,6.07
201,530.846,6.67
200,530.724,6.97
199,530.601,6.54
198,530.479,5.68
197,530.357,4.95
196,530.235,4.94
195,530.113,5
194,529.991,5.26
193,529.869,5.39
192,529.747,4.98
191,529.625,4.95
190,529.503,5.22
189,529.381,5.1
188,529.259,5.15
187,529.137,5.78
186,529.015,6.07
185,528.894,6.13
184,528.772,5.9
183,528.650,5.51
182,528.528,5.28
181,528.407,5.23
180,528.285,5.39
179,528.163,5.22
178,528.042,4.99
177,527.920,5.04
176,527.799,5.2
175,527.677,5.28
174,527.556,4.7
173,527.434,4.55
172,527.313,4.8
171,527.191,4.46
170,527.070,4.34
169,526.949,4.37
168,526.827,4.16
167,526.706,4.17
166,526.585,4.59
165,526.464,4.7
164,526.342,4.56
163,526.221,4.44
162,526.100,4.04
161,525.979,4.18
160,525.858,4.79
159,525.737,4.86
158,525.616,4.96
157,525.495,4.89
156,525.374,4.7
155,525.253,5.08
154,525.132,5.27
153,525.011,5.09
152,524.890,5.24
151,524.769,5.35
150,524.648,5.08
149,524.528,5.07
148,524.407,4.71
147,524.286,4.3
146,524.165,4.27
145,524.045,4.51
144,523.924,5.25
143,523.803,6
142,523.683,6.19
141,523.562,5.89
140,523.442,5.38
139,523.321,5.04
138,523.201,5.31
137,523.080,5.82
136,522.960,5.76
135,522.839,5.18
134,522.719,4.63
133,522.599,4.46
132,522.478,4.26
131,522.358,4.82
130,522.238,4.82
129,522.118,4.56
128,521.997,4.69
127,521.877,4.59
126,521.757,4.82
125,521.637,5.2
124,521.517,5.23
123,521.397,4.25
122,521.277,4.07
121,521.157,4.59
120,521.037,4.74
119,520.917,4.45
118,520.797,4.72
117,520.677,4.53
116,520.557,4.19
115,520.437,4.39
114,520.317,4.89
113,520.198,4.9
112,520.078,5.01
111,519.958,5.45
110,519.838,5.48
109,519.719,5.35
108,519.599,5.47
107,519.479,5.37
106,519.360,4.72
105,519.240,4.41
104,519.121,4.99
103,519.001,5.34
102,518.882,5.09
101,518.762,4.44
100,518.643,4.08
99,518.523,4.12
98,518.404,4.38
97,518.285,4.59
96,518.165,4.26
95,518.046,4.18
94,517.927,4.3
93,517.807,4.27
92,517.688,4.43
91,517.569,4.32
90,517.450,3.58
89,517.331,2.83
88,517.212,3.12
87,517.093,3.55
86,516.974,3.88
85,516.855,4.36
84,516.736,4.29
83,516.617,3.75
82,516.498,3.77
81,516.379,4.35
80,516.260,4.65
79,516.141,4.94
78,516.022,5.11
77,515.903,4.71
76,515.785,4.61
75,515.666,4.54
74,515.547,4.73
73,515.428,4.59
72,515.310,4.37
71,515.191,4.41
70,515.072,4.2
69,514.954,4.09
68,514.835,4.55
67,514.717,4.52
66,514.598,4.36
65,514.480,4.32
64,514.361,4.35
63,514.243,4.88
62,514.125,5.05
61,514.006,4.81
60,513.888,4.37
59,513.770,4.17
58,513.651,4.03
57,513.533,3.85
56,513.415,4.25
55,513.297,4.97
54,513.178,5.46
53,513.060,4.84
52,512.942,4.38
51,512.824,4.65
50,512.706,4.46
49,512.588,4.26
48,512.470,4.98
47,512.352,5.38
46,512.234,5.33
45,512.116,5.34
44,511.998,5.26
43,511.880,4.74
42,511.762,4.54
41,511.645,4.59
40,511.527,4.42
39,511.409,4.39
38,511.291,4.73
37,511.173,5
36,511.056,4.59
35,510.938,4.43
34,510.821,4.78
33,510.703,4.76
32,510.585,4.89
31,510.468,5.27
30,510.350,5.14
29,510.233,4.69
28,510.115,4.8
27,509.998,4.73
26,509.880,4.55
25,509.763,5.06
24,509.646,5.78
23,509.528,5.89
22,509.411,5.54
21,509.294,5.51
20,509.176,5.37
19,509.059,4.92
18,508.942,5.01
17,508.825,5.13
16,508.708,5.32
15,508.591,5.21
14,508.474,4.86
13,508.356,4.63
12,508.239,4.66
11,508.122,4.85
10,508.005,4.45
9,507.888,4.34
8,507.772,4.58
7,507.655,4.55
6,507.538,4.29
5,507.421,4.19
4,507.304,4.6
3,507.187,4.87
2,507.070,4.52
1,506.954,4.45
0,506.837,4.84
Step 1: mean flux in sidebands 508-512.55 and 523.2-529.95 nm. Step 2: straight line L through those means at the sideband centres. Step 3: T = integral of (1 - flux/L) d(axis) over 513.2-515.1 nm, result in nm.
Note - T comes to 0.202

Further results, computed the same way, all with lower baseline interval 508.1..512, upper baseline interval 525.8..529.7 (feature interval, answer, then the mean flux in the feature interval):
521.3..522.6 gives 0.07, 4.69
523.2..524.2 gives -0.08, 5.35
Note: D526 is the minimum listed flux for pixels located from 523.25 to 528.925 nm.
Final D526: 4.04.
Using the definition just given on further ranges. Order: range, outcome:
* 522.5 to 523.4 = 4.46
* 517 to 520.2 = 2.83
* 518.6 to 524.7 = 4.07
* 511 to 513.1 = 4.26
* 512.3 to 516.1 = 3.85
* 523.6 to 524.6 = 4.27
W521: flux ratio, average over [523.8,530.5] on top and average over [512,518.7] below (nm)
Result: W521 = 1.13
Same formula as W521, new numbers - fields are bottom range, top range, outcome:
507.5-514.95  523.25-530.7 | 1.06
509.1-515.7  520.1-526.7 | 1.02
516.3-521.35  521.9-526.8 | 1.10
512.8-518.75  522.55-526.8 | 1.14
